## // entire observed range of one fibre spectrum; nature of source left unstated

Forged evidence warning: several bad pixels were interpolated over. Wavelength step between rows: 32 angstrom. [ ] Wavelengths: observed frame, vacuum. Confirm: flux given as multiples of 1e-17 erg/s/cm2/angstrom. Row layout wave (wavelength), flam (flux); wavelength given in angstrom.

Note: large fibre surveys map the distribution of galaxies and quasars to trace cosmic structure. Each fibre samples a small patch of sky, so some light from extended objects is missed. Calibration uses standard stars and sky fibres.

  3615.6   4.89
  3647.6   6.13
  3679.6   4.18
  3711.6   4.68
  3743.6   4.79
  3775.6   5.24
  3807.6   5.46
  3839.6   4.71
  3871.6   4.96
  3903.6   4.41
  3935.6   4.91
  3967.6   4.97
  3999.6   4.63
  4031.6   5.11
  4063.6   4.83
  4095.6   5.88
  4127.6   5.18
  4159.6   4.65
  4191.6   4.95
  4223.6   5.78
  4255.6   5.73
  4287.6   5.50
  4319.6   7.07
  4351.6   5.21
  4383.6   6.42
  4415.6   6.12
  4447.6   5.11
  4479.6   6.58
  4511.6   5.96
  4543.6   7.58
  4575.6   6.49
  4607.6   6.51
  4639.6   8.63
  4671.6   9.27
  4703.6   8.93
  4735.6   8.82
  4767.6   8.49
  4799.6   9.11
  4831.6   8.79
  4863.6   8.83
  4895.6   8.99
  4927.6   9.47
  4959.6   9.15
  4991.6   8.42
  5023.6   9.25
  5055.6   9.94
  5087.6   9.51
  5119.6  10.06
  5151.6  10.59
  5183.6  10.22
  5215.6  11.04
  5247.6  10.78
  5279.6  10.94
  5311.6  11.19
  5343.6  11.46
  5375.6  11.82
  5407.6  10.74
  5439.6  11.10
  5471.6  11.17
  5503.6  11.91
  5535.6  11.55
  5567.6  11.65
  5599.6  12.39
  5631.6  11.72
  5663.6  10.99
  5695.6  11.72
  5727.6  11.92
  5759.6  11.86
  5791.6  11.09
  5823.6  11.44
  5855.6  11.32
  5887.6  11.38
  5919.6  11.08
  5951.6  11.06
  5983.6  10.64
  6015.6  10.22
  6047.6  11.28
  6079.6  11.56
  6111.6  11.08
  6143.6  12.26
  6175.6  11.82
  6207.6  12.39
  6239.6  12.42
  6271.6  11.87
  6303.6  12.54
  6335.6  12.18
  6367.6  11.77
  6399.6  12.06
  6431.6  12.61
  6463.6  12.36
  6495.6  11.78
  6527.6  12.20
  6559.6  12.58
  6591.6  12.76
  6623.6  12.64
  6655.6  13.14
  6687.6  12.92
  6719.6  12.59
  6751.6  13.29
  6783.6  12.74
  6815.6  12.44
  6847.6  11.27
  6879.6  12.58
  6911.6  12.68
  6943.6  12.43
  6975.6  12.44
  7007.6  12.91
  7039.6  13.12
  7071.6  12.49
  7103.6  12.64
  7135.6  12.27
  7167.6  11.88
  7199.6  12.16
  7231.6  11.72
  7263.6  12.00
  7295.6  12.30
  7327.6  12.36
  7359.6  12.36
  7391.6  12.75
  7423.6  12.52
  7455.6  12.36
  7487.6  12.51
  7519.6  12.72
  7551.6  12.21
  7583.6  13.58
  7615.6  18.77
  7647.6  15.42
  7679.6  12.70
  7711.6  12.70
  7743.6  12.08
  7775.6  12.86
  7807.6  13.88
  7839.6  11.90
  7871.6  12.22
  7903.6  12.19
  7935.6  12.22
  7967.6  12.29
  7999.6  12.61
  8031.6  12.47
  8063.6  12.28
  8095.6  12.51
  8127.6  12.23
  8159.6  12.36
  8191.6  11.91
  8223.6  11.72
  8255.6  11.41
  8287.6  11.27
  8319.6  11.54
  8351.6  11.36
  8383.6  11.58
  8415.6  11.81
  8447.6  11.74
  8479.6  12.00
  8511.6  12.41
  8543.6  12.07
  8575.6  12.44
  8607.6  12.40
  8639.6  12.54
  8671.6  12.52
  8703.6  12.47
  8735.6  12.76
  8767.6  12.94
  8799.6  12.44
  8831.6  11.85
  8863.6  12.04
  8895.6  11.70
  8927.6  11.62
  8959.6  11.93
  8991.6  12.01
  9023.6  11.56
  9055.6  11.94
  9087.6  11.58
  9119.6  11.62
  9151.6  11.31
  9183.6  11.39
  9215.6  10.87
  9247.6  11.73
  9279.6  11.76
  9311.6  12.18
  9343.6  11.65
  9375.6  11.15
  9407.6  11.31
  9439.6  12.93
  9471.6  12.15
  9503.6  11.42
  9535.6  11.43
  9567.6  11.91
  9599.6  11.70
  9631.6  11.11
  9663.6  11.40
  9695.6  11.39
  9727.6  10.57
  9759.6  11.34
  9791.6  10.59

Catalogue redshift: 0.160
